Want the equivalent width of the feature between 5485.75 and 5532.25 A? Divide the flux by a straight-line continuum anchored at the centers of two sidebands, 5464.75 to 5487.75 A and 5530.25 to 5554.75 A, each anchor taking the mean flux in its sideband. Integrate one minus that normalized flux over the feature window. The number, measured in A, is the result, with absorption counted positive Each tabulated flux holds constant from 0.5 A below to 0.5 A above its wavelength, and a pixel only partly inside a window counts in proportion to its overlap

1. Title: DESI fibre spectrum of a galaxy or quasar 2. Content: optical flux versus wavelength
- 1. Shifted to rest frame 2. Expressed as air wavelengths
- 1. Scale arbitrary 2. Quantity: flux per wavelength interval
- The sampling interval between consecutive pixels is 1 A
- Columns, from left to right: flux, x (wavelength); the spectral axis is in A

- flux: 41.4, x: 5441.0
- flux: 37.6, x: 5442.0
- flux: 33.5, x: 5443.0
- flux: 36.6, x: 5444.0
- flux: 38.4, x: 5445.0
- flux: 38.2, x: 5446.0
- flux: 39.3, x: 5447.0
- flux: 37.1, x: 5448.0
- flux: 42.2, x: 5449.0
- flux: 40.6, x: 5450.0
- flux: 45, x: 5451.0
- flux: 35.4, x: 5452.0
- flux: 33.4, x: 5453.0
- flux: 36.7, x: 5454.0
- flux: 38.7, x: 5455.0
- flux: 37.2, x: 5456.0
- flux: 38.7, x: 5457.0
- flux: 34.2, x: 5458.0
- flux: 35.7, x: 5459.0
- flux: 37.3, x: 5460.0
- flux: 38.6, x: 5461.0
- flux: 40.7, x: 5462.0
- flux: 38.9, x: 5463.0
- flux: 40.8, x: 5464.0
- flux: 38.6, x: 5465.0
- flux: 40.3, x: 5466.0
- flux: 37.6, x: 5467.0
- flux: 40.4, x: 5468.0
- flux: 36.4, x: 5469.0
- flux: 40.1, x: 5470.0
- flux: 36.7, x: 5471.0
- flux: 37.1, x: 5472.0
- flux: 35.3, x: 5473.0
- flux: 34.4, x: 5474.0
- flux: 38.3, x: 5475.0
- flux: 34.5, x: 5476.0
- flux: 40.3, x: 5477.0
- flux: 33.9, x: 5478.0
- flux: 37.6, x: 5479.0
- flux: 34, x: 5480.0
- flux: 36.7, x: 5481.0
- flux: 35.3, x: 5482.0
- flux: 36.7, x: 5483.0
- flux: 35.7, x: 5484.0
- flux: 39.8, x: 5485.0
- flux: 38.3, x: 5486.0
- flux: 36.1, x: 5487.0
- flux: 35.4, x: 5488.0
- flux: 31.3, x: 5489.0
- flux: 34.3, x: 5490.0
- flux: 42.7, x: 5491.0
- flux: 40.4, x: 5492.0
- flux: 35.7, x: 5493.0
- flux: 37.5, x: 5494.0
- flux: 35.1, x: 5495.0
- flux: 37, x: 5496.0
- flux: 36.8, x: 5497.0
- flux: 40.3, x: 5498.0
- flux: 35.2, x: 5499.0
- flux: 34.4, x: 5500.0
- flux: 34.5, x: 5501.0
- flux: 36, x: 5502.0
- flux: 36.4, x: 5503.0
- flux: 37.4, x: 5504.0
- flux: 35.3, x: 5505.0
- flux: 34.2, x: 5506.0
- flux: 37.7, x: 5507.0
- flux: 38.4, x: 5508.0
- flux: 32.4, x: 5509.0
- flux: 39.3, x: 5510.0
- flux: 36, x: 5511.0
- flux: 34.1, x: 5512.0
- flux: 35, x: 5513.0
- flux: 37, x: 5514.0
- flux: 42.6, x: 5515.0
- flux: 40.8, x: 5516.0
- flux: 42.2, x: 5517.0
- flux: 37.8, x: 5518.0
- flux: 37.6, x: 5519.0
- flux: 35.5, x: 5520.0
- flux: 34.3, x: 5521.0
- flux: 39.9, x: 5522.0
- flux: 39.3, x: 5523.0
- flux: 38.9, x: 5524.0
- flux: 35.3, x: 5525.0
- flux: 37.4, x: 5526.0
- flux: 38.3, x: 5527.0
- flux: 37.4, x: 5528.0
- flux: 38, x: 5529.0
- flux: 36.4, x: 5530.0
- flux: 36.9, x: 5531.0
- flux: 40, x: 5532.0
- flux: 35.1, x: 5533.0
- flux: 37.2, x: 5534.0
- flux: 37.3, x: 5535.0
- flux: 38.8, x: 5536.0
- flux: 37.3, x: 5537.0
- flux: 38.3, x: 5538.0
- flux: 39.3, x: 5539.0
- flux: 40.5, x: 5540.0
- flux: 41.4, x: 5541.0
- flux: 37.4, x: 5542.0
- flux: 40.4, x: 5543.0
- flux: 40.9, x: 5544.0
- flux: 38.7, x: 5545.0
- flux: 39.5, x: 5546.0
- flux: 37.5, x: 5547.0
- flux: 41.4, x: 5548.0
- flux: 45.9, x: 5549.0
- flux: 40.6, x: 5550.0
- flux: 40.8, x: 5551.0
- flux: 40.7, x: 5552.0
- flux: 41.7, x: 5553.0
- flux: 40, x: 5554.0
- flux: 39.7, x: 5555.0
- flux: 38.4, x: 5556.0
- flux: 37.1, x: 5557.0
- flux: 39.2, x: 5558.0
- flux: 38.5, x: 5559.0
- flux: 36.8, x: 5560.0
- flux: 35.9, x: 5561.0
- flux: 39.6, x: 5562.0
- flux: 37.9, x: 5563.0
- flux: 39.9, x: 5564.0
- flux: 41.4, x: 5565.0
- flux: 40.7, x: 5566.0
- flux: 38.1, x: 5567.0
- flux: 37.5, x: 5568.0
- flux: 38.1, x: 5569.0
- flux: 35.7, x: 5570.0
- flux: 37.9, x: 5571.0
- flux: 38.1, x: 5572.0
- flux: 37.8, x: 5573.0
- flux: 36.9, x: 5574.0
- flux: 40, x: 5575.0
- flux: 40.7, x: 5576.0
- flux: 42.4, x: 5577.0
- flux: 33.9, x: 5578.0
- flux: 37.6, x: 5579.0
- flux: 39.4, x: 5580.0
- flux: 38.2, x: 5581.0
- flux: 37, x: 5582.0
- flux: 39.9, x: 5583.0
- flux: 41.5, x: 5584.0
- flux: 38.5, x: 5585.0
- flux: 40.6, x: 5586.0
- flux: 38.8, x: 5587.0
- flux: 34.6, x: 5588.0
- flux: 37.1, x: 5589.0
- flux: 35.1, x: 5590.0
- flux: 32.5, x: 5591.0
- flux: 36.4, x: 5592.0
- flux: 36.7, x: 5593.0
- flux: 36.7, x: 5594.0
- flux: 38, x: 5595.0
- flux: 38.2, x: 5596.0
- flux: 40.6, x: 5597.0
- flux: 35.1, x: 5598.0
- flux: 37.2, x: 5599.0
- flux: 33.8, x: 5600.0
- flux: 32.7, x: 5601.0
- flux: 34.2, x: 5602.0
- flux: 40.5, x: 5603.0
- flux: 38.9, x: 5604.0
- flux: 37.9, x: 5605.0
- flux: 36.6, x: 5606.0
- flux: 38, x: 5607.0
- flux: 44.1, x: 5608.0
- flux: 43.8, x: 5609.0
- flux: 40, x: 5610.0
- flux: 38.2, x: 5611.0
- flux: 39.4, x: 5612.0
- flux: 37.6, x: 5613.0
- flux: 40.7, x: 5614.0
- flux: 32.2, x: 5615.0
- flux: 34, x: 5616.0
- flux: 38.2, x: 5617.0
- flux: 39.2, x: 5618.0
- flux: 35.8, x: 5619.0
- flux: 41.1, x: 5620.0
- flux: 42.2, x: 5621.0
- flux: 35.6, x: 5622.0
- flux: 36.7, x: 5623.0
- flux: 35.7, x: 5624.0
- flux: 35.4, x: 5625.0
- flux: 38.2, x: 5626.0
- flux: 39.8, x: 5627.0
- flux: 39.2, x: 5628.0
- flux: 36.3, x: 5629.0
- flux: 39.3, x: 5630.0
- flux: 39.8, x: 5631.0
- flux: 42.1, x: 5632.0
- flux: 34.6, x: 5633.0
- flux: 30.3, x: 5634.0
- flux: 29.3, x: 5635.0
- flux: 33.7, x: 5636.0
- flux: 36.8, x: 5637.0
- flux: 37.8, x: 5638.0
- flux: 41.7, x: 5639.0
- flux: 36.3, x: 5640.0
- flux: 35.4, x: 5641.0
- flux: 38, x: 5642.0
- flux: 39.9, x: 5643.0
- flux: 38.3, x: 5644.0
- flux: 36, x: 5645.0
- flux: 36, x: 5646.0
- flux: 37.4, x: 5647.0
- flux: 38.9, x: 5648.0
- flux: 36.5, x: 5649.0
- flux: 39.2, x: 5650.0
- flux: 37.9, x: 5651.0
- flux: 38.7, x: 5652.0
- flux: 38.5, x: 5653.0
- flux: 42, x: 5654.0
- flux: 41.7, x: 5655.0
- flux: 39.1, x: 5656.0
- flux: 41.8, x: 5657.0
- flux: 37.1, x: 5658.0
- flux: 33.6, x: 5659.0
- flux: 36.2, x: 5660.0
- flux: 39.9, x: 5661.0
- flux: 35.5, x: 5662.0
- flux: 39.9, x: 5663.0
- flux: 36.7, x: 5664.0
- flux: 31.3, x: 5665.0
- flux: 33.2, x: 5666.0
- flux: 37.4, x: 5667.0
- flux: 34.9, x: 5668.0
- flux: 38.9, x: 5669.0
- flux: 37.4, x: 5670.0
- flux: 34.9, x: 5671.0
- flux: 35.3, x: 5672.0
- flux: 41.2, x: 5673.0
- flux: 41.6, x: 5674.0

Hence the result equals 1.5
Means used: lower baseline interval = 37.1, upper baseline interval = 39.5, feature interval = 37.1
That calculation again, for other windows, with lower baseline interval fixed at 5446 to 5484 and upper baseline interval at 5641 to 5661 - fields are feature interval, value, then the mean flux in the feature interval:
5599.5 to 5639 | 0.7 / 37.5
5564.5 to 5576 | -0.2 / 38.5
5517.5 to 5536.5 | 0.2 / 37.4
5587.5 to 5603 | 0.8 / 36.1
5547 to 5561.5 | -0.7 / 39.7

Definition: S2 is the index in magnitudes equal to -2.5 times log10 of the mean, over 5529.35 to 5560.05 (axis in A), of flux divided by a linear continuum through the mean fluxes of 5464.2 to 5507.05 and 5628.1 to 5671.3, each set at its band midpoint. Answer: -0.06 mag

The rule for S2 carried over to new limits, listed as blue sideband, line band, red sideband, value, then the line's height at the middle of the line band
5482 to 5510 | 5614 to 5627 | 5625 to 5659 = 0.01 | 37.5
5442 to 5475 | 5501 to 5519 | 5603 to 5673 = 0.02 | 37.9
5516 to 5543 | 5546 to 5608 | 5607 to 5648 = -0.01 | 37.9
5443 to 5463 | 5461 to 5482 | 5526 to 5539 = 0.01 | 37.9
